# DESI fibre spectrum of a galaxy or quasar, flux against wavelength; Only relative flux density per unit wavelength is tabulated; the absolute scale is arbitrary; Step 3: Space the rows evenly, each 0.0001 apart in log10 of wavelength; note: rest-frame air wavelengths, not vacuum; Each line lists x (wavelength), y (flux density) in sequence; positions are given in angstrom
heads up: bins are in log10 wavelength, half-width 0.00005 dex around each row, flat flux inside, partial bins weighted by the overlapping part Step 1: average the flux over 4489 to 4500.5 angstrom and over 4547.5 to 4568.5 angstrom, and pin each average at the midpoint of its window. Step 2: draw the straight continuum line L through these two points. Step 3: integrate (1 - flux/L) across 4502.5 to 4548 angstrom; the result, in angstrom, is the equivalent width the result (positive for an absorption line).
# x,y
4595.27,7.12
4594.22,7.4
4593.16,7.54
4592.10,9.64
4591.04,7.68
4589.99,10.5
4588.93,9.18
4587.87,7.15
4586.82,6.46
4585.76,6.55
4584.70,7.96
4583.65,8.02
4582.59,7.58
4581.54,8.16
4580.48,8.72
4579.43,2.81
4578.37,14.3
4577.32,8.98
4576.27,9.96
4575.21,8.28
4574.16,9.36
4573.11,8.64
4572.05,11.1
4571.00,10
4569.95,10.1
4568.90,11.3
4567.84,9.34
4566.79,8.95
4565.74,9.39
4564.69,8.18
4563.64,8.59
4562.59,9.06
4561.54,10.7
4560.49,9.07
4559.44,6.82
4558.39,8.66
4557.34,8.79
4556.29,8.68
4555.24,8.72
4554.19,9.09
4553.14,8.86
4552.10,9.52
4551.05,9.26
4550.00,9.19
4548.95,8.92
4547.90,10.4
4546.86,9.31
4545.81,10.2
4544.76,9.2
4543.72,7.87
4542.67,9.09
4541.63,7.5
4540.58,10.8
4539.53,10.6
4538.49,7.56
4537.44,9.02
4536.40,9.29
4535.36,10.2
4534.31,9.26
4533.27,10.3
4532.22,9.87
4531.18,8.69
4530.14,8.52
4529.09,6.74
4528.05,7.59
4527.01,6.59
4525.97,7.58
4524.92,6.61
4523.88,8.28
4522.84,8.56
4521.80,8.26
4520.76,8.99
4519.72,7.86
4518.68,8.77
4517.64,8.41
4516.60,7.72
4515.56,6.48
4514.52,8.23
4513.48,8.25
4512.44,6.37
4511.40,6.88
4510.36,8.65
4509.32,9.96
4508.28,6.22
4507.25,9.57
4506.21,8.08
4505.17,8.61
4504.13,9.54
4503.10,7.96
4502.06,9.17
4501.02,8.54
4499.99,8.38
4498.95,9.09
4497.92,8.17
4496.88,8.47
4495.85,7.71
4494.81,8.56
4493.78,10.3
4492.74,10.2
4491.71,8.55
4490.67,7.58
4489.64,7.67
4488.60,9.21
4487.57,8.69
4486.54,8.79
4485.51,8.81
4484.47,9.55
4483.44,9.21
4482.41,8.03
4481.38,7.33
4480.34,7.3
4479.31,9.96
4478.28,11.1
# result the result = 1.6 angstrom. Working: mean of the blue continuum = 8.61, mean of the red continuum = 9.01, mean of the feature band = 8.5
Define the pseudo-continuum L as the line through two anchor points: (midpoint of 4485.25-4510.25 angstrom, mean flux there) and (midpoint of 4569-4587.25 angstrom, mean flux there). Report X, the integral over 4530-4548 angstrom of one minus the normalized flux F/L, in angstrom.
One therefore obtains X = -1.3 angstrom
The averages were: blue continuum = 8.66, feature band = 9.31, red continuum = 8.72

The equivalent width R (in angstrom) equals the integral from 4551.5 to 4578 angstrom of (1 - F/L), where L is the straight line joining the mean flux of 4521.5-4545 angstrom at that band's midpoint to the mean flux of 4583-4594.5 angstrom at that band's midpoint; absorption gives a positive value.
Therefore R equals -3.1 angstrom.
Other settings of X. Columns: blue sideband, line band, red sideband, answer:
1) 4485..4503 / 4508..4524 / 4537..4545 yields 1.4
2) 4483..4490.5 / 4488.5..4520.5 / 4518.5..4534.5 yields 0.7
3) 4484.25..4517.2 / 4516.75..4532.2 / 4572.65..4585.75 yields 0.8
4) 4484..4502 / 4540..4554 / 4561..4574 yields 0.2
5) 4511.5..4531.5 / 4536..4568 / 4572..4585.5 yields -3.2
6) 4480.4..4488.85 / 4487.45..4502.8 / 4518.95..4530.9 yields -0.5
